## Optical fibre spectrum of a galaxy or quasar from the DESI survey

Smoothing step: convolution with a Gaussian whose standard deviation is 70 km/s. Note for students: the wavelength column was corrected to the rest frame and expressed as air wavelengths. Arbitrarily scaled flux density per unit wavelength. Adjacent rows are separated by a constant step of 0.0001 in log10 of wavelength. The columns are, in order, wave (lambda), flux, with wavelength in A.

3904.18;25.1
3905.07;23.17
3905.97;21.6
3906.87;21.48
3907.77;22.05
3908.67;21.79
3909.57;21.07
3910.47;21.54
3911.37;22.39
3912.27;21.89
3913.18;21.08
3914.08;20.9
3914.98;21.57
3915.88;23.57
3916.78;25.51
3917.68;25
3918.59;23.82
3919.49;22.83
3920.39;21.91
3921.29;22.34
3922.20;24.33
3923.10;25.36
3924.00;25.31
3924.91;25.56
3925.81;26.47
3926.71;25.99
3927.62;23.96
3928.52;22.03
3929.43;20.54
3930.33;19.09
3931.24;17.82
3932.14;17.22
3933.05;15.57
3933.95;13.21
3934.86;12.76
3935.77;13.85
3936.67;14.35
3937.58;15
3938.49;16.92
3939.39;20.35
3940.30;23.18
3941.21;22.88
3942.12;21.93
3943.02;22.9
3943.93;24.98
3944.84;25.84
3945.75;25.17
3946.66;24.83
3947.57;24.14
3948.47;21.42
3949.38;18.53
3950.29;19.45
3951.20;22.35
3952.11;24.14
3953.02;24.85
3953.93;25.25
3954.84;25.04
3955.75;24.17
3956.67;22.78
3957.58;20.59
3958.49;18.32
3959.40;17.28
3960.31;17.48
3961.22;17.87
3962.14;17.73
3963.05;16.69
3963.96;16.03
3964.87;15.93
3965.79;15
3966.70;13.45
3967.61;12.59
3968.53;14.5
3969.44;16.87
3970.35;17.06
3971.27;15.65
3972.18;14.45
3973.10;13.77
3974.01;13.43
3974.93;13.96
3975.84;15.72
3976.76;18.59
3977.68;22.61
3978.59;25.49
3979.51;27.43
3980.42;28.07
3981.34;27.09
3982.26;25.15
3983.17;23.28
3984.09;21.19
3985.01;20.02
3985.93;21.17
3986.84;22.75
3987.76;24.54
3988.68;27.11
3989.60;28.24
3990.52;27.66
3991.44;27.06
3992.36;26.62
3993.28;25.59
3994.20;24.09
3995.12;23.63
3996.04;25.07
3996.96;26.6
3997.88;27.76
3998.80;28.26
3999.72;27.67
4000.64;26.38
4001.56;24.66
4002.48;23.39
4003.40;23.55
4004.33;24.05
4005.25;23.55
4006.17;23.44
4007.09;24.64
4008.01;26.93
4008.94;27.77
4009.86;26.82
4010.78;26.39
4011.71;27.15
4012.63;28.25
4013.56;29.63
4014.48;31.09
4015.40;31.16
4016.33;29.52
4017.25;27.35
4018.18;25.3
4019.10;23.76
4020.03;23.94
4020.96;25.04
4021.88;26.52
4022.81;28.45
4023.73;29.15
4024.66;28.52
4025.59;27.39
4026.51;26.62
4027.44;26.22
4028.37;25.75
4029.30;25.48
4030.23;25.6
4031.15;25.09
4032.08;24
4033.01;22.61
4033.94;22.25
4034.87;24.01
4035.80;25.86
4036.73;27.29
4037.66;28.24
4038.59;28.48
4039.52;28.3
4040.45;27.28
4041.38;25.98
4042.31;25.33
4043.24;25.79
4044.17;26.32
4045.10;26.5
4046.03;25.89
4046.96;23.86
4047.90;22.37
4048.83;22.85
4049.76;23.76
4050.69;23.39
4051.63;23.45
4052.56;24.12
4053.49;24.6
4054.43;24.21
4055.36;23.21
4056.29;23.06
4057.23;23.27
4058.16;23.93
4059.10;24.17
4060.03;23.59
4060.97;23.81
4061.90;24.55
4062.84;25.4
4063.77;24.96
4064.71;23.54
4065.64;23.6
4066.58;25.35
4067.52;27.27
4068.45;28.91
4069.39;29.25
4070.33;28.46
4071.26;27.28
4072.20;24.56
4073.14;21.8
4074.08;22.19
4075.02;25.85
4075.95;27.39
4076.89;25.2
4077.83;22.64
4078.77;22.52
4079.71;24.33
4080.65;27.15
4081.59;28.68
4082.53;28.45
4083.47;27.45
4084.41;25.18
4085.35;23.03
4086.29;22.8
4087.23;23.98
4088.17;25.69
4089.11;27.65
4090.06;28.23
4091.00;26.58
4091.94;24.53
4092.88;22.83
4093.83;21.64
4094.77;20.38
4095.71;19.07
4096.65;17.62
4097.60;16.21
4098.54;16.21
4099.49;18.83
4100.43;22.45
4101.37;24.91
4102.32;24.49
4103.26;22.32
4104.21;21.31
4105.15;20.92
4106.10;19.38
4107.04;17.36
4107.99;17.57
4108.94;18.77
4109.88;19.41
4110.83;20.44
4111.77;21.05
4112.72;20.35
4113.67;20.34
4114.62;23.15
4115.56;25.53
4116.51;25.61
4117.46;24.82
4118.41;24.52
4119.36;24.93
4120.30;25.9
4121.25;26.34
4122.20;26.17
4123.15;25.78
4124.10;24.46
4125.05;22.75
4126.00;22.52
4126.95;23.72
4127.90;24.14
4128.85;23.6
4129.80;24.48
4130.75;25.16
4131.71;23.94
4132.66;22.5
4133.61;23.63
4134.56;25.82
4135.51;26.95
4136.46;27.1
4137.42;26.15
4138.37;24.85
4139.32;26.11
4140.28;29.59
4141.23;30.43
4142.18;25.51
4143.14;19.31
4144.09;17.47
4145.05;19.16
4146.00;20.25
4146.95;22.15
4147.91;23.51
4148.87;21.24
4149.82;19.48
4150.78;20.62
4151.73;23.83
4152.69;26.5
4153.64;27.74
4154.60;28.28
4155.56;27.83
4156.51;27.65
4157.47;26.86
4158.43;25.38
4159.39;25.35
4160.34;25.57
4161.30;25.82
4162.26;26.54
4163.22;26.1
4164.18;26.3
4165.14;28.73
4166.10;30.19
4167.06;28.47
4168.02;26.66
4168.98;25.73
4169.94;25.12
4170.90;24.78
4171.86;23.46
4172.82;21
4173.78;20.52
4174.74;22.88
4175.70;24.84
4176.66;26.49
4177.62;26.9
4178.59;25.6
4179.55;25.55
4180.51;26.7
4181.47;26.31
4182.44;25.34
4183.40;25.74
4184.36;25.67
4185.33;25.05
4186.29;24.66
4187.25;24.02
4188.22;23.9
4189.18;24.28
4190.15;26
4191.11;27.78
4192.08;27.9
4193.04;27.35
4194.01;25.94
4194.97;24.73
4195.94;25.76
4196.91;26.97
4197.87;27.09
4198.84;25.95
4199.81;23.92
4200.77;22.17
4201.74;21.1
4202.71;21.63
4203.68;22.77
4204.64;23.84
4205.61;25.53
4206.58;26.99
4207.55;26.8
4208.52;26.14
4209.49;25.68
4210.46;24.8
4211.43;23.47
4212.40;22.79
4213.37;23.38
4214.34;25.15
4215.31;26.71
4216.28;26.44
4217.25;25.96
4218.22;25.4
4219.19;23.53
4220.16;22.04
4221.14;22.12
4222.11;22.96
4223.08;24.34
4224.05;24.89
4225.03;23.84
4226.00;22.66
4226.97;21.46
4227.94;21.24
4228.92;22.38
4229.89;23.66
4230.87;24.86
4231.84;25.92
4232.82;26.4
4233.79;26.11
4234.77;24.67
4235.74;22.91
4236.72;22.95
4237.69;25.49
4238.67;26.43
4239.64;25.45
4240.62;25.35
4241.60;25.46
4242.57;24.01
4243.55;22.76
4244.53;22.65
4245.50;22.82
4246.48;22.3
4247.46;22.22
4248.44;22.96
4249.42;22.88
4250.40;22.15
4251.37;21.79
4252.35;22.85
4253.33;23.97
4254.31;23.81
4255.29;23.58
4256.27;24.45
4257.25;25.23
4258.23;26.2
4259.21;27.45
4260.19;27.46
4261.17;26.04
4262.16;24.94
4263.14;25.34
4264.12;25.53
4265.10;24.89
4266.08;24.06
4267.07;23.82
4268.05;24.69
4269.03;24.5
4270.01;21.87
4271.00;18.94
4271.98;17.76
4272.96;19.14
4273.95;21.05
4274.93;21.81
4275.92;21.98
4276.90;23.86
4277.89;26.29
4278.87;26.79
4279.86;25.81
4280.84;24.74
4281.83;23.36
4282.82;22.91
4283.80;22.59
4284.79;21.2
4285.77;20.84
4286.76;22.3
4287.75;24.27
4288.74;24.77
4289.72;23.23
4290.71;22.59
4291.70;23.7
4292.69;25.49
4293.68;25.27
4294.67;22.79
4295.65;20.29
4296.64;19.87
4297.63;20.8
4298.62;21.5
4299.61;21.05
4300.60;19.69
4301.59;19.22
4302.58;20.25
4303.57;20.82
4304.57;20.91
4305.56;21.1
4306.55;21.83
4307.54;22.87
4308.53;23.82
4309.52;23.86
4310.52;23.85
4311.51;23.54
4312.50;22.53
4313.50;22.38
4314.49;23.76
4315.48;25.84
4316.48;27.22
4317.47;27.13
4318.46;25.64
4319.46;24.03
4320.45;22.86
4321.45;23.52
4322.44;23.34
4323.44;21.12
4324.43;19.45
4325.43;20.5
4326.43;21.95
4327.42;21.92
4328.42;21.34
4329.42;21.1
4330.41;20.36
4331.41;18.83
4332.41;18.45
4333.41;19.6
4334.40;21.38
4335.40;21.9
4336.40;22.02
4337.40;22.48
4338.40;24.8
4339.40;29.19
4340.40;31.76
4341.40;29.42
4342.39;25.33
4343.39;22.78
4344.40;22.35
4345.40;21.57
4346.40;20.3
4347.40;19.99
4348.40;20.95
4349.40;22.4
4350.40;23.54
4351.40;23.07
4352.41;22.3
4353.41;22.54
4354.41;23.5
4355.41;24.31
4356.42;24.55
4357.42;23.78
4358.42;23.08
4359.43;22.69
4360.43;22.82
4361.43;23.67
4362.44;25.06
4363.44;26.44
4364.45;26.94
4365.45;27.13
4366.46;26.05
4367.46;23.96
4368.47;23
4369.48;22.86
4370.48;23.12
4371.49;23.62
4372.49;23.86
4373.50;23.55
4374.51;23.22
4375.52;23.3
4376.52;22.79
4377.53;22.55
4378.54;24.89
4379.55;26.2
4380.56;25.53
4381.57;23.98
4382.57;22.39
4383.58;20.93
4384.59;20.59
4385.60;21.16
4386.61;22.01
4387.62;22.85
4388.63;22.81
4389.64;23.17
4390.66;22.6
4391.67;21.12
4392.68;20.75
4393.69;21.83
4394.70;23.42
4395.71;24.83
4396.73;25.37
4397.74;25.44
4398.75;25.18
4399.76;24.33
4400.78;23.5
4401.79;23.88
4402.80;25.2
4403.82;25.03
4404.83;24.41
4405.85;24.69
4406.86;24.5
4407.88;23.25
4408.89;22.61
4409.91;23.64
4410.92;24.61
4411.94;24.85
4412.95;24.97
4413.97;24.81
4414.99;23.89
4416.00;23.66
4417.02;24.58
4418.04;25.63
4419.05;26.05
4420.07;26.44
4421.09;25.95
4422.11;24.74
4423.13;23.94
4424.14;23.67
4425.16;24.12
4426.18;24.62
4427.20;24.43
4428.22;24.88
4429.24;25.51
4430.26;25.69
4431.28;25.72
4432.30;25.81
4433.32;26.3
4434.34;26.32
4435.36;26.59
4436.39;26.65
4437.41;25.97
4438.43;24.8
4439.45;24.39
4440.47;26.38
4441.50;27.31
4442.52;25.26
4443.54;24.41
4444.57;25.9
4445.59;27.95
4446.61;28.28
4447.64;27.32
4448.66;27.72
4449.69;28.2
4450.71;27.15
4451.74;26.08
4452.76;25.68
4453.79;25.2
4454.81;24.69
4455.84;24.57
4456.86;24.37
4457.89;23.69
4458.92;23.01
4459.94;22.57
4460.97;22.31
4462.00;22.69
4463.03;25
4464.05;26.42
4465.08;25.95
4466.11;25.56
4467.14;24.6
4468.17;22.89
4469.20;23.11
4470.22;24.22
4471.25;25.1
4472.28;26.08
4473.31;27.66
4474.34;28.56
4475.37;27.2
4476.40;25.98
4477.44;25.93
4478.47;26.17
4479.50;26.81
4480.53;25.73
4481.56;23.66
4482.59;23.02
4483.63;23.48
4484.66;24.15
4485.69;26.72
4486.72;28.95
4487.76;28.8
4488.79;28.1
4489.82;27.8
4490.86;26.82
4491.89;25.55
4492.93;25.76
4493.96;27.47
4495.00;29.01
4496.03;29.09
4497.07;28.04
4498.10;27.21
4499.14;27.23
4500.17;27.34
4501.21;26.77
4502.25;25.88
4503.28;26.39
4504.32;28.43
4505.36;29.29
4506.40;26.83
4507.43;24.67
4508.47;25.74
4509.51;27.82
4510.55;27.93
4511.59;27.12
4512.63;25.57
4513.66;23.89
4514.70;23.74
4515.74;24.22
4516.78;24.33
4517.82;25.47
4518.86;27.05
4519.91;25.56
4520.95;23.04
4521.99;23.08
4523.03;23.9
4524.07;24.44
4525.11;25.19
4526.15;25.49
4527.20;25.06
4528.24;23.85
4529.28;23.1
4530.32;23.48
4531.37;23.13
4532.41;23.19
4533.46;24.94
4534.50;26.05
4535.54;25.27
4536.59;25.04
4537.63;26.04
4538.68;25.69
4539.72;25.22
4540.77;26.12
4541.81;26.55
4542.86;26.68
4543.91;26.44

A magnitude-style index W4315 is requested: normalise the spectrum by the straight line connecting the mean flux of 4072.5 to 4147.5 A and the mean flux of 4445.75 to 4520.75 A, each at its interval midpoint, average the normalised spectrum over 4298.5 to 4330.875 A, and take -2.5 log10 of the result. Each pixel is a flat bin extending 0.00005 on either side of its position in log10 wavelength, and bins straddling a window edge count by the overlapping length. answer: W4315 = 0.11 mag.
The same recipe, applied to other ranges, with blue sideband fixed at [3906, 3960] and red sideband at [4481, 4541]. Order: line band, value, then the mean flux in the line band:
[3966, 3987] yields 0.14 mag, 19.2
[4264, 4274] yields 0.08 mag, 22.3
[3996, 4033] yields -0.19 mag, 26.4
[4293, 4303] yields 0.15 mag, 21.2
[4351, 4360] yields 0.06 mag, 23.3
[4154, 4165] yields -0.15 mag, 26.6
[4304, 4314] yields 0.08 mag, 22.6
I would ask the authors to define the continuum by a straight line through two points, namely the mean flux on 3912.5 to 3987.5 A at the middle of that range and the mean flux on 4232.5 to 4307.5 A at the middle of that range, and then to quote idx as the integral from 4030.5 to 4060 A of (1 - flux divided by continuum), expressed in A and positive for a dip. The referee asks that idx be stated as -4.8 A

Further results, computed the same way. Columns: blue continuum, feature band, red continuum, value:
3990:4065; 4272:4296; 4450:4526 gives 2.42 A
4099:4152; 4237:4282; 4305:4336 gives -2.33 A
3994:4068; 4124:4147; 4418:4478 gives 1.33 A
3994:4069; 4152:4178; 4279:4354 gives -1.79 A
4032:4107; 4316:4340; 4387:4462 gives 2.06 A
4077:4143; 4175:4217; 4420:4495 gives -1.99 A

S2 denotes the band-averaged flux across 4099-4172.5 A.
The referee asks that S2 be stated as 24.1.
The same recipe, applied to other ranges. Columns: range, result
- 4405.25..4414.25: 24.2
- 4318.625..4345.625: 22.8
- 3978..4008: 25.2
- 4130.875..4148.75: 24.1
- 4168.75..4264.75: 24.6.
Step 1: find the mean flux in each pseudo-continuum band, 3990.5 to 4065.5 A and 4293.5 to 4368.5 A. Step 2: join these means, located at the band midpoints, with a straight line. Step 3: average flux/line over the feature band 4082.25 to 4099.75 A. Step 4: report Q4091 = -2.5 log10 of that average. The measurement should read 0.10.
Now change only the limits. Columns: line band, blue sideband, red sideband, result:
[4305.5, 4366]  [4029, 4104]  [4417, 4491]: 0.09 mag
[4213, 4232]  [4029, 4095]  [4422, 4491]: 0.06 mag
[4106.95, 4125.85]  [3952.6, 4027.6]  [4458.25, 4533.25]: 0.05 mag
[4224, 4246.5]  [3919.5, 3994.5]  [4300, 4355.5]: -0.08 mag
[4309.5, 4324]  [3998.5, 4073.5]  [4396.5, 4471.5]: 0.05 mag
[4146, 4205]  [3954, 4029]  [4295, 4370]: -0.09 mag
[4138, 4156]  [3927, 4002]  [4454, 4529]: -0.06 mag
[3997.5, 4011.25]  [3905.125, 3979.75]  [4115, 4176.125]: -0.18 mag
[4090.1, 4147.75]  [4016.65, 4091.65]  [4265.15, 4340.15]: 0.08 mag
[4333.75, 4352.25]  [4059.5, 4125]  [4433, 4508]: 0.07 mag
